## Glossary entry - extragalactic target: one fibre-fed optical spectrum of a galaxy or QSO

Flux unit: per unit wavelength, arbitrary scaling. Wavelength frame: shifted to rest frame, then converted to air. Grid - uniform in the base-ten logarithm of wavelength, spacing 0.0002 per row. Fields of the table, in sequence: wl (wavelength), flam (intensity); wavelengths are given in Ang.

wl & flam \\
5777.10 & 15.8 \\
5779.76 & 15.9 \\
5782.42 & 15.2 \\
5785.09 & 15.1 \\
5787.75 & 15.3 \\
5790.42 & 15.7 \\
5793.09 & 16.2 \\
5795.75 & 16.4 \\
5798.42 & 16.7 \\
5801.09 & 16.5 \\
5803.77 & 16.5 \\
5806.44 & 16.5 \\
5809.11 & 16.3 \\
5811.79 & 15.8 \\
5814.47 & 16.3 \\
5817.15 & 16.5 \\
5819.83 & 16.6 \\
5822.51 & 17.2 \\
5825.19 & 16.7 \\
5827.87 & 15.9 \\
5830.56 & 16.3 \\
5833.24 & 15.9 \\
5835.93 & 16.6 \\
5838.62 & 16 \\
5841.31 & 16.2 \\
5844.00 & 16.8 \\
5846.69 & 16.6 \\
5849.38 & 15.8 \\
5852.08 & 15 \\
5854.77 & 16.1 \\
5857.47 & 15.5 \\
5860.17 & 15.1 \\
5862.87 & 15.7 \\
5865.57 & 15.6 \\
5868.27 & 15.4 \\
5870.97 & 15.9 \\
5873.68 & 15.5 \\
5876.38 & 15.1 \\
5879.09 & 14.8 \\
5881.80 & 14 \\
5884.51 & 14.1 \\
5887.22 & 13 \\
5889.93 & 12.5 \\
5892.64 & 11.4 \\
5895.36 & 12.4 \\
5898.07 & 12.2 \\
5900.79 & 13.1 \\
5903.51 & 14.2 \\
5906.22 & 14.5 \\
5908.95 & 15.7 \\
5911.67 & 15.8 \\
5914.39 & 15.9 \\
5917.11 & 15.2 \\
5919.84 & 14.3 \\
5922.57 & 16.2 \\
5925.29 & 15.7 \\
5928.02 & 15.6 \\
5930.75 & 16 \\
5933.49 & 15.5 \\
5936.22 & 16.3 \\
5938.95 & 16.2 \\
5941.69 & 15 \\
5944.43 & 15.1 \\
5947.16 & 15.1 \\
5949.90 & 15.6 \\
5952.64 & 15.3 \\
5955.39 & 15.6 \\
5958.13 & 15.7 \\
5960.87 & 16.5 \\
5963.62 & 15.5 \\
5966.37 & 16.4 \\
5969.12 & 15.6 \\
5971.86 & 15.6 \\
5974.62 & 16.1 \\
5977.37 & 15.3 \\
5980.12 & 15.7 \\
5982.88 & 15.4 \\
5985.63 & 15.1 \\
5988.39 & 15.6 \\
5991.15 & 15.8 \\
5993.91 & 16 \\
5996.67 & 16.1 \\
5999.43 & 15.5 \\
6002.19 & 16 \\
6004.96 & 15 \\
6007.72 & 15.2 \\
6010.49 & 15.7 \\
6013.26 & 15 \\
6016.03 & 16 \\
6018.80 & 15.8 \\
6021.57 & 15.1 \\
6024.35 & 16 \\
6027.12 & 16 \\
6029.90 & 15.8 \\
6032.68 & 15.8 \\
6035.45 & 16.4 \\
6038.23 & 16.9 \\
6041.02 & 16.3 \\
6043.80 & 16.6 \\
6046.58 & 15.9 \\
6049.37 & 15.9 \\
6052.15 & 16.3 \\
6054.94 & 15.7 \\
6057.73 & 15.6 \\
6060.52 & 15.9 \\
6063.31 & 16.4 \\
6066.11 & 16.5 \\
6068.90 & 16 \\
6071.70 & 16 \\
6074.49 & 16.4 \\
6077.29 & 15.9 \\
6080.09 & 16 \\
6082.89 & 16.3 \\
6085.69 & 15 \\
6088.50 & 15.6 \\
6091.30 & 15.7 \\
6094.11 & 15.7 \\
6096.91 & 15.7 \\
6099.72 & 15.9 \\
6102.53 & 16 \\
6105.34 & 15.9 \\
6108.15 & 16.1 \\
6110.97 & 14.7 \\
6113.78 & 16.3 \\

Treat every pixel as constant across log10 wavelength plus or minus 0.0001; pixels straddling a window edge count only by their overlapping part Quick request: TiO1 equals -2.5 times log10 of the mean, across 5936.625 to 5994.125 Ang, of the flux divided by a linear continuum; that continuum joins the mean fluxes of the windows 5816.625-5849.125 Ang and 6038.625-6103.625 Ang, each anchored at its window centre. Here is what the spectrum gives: 0.04 mag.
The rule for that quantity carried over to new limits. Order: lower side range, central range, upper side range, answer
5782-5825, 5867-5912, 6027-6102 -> 0.15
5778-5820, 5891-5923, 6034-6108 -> 0.14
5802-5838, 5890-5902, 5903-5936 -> 0.26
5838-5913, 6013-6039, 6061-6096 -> -0.02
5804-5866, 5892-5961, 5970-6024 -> 0.06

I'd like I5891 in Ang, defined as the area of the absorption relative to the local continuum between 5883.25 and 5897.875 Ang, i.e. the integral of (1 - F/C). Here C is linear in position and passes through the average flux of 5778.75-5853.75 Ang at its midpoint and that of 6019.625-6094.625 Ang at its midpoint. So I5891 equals 3.2 Ang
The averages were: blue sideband 16.2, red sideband 16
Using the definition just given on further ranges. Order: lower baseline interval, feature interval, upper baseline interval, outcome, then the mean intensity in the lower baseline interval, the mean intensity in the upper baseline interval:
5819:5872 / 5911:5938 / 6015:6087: 0.6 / 16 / 16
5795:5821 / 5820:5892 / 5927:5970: 3.0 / 16.4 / 15.7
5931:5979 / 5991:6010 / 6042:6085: 0.2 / 15.7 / 16.1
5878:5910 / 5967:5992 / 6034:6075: -1.2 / 13.5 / 16.2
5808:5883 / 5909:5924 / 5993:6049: 0.4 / 15.9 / 15.9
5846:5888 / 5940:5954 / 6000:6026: 0.1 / 15.2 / 15.5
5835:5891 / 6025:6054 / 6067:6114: -0.9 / 15.3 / 15.8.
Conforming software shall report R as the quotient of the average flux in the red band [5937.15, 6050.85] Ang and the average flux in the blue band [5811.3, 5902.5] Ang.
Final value 1.04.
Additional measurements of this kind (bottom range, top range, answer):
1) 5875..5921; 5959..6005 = 1.12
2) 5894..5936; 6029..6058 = 1.09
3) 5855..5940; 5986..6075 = 1.07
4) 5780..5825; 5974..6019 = 0.96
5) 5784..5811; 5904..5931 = 0.96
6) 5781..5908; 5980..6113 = 1.03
